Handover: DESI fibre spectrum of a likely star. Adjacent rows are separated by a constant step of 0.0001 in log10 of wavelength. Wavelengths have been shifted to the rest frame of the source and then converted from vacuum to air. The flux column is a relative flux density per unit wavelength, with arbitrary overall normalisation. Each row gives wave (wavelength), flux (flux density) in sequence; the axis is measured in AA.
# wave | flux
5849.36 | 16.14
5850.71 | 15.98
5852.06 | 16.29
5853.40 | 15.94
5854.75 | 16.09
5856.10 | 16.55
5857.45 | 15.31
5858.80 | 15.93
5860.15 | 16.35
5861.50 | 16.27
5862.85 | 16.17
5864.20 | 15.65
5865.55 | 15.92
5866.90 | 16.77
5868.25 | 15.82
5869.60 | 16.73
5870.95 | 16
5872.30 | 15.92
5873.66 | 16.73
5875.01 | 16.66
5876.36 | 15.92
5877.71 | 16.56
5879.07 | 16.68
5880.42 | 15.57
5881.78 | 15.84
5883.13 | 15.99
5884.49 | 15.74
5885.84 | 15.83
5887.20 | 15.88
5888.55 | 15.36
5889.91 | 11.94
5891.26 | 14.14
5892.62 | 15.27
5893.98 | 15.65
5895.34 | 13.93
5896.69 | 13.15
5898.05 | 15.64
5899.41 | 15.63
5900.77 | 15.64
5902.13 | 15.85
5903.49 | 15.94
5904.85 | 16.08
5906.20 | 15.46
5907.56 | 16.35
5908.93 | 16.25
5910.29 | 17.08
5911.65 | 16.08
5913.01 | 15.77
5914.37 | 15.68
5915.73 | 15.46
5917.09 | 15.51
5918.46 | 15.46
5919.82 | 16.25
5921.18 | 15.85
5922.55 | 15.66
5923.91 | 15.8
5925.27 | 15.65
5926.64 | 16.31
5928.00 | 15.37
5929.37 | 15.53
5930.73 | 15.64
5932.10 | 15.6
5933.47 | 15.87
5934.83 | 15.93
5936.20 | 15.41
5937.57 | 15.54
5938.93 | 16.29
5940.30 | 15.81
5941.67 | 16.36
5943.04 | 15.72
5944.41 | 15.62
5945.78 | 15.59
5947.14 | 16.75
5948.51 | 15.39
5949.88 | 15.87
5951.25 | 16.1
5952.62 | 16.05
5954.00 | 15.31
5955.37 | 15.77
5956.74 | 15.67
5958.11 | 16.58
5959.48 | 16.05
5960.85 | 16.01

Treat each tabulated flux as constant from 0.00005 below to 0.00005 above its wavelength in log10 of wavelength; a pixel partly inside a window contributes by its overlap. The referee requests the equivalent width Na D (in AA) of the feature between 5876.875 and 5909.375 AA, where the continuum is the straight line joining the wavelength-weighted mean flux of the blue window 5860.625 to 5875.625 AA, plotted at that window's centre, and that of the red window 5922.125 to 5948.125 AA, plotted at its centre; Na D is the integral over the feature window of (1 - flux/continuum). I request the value 1.3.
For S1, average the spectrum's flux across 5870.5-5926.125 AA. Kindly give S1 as 15.7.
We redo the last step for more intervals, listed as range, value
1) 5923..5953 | 15.8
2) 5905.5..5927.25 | 15.9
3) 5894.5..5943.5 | 15.7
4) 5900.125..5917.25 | 16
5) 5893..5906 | 15.3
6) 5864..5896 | 15.7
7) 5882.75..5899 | 14.9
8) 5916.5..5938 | 15.7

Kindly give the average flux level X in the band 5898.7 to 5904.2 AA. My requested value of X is 15.7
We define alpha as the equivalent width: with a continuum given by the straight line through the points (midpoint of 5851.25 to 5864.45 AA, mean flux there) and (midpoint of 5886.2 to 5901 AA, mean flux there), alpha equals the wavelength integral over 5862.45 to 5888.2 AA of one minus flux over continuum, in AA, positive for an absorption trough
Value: -1.2 AA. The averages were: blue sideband 16.1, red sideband 14.7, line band 16.1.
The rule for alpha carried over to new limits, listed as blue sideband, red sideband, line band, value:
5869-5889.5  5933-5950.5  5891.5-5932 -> 0.8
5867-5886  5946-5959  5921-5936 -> 0.3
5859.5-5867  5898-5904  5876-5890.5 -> 0.3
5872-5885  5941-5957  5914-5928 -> 0.2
